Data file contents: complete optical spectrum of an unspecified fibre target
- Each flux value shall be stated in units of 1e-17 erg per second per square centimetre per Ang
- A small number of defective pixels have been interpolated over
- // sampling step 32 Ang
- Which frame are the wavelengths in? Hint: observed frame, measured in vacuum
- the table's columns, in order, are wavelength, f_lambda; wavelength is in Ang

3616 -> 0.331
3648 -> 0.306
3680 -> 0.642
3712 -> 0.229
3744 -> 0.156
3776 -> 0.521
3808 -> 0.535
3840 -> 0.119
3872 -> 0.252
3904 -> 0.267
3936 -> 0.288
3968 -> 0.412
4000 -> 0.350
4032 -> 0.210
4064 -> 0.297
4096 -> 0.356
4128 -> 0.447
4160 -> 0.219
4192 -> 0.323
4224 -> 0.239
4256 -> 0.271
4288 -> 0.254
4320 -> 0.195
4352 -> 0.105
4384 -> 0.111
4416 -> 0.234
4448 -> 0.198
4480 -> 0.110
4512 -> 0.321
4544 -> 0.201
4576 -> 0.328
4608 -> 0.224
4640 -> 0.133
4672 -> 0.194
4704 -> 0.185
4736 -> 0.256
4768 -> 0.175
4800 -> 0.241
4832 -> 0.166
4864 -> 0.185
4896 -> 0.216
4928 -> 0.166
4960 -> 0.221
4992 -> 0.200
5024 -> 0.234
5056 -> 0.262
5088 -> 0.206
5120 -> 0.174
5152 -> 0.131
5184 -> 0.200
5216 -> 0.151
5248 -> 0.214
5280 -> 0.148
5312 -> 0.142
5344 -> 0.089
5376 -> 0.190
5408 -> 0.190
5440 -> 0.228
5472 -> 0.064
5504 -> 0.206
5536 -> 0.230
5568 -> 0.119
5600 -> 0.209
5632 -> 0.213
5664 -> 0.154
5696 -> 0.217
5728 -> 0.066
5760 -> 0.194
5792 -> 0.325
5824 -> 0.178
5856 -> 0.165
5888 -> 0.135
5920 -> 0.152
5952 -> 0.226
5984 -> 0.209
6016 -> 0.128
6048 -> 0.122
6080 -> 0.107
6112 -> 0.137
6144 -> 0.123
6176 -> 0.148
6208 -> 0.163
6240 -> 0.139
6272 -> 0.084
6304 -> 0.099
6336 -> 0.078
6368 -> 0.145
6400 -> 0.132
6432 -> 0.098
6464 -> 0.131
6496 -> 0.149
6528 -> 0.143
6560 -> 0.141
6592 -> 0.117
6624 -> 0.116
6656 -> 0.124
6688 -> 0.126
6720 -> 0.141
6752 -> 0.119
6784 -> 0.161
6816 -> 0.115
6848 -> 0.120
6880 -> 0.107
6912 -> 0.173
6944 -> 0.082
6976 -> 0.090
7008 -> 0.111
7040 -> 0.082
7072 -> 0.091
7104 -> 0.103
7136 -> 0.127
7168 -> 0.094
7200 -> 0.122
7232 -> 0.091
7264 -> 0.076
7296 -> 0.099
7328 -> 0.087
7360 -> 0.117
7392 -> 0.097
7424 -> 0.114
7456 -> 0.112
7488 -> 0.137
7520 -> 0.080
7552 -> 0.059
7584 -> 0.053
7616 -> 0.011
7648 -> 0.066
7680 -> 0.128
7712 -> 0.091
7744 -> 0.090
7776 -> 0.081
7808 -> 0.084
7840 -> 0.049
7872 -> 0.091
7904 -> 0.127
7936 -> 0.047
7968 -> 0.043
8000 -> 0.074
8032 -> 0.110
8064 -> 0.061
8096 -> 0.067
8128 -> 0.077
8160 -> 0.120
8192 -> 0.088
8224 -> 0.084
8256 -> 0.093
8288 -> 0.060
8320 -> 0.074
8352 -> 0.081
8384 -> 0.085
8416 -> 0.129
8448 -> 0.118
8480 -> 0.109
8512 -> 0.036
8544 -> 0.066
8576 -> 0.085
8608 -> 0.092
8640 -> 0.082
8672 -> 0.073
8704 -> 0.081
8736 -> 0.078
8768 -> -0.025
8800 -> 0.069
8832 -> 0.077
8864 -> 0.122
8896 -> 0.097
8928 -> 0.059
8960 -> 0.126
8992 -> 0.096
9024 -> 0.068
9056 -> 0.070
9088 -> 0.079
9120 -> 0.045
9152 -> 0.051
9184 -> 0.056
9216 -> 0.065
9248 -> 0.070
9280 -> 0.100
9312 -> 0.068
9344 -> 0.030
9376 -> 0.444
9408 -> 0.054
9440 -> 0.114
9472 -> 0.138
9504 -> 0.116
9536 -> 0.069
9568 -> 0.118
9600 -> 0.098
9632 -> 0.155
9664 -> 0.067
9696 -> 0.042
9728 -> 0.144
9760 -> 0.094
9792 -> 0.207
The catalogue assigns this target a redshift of 1.52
